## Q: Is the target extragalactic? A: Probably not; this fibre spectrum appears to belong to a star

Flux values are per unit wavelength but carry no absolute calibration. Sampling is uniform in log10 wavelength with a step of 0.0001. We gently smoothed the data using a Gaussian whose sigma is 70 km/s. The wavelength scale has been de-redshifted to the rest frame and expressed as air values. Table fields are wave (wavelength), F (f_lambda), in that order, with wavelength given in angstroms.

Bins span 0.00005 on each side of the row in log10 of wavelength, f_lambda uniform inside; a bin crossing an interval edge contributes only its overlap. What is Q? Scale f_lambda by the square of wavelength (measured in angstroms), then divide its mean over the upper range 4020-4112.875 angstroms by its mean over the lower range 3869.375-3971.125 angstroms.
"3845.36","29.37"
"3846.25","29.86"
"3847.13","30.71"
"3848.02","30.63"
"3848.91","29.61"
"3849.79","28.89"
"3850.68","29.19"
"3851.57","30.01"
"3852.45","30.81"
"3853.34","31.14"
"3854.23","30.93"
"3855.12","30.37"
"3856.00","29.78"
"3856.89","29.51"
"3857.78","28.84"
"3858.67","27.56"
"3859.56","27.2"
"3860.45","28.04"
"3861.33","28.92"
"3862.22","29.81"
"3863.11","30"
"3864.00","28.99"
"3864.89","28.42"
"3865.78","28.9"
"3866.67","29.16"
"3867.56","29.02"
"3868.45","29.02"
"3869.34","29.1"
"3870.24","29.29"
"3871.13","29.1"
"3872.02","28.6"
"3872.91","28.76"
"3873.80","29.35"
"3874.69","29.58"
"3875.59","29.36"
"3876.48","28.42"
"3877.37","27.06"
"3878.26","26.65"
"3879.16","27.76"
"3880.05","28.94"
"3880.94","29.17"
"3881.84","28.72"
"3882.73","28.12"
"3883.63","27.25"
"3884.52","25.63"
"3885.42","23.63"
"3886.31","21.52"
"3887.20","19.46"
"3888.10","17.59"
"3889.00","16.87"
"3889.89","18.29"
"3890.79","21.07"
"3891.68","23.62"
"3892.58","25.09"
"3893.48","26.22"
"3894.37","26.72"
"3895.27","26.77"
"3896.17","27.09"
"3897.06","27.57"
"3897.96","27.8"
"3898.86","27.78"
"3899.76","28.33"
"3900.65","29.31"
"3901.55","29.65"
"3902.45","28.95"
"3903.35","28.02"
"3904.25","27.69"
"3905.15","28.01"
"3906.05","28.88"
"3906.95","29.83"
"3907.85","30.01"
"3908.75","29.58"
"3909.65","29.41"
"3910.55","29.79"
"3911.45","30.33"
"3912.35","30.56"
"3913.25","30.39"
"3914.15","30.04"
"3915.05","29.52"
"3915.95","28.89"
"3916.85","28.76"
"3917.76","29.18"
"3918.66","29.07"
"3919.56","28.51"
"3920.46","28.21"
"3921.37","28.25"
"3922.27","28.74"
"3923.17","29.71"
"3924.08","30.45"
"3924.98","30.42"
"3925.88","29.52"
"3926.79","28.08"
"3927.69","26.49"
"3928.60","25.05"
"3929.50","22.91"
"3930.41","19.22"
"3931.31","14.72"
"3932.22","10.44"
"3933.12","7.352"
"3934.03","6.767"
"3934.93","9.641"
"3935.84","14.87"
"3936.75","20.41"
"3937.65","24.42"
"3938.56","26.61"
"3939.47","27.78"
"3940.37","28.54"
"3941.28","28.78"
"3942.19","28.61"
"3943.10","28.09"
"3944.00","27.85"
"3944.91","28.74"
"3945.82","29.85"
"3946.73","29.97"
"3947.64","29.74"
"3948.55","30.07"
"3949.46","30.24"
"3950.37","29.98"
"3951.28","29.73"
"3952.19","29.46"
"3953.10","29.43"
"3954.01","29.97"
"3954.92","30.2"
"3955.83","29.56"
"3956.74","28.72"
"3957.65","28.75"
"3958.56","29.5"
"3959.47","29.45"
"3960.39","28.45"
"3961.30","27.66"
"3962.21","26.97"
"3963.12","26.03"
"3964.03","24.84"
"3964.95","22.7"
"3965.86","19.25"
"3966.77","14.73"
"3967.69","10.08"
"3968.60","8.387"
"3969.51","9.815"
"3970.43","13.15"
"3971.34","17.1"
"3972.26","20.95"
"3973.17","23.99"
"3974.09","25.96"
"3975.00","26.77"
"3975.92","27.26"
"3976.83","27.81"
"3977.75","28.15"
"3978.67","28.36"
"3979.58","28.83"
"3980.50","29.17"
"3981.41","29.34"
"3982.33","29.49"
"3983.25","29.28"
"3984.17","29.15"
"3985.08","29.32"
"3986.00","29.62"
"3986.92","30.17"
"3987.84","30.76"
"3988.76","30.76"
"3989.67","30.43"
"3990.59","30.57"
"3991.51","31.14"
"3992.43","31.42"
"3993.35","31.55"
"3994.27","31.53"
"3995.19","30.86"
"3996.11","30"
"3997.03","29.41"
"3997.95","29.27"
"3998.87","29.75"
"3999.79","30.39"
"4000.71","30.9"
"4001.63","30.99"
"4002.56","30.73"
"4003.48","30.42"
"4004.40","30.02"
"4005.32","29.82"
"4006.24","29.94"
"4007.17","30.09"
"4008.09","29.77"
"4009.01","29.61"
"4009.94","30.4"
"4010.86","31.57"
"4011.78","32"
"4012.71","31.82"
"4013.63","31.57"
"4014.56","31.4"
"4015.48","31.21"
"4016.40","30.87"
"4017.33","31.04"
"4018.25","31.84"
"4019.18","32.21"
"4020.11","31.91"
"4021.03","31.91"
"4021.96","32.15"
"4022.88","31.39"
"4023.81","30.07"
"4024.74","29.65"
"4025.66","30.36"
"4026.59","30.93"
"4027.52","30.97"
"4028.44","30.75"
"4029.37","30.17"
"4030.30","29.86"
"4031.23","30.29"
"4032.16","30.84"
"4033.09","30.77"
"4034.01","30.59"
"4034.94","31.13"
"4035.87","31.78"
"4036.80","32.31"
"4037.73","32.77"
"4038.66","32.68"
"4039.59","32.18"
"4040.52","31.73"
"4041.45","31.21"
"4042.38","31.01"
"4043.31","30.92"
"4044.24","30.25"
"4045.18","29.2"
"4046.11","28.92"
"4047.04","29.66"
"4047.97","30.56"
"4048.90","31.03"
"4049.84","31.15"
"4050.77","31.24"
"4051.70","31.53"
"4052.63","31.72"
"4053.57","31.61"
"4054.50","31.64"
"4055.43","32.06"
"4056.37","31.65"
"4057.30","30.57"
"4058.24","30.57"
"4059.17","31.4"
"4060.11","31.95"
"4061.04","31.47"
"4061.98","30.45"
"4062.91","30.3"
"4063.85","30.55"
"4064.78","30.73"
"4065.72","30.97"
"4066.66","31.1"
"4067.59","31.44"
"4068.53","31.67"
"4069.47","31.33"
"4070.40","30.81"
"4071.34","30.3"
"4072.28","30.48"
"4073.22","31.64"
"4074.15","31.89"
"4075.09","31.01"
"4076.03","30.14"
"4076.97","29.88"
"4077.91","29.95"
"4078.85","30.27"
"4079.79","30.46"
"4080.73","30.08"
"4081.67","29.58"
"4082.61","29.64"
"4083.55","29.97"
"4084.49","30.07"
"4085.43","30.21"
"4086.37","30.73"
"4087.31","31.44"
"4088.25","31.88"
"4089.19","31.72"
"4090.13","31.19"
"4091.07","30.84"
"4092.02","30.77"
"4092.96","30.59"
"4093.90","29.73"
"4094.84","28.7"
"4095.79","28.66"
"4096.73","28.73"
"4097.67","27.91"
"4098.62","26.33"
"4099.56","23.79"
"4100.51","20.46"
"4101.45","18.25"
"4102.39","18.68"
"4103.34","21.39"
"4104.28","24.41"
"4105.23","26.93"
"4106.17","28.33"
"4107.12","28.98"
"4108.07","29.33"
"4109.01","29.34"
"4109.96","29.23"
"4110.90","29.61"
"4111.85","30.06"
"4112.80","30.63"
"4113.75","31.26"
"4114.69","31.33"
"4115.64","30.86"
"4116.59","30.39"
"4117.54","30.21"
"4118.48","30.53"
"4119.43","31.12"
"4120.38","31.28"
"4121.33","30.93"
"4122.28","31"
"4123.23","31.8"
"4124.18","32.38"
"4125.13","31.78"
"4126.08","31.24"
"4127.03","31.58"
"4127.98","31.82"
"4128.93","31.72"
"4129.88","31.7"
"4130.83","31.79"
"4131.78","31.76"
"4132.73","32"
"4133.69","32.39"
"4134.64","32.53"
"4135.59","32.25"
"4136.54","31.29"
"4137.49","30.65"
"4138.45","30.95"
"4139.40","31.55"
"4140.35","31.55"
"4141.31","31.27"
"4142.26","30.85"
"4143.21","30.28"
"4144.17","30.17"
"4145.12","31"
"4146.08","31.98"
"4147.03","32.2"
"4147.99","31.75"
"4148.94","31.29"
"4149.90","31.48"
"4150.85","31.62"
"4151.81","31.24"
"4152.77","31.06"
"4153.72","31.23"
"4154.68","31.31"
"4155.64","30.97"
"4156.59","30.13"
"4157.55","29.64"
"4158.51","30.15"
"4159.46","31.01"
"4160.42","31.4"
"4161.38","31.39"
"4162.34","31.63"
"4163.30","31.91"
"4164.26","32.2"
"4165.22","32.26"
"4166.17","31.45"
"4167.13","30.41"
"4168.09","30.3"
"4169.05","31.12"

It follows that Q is 1.25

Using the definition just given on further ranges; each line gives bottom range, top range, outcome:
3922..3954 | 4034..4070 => 1.32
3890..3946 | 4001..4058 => 1.26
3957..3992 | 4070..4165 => 1.27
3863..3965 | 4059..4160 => 1.24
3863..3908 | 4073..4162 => 1.25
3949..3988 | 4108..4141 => 1.31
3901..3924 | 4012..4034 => 1.12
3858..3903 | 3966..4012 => 1.07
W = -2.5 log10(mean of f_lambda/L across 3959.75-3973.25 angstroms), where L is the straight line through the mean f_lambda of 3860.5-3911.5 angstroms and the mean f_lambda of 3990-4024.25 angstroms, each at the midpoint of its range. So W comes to 0.449 mag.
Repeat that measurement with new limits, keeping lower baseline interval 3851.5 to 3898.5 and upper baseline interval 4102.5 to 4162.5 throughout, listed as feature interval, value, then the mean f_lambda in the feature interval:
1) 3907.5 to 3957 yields 0.06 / 26.6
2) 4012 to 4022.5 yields -0.09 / 31.6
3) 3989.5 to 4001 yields -0.06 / 30.6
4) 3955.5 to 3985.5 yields 0.17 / 24.5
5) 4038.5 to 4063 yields -0.05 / 31.1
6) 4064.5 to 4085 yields -0.03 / 30.6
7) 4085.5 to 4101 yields 0.04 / 29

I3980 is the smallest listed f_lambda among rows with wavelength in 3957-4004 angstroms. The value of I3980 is 8.387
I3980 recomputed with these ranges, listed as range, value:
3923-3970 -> 6.767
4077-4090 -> 29.58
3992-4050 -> 28.92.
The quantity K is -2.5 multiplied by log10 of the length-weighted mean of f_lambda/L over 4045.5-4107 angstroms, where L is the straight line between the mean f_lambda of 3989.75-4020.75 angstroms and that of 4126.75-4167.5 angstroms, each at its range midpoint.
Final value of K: 0.05 mag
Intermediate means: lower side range 30.8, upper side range 31.4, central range 29.6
